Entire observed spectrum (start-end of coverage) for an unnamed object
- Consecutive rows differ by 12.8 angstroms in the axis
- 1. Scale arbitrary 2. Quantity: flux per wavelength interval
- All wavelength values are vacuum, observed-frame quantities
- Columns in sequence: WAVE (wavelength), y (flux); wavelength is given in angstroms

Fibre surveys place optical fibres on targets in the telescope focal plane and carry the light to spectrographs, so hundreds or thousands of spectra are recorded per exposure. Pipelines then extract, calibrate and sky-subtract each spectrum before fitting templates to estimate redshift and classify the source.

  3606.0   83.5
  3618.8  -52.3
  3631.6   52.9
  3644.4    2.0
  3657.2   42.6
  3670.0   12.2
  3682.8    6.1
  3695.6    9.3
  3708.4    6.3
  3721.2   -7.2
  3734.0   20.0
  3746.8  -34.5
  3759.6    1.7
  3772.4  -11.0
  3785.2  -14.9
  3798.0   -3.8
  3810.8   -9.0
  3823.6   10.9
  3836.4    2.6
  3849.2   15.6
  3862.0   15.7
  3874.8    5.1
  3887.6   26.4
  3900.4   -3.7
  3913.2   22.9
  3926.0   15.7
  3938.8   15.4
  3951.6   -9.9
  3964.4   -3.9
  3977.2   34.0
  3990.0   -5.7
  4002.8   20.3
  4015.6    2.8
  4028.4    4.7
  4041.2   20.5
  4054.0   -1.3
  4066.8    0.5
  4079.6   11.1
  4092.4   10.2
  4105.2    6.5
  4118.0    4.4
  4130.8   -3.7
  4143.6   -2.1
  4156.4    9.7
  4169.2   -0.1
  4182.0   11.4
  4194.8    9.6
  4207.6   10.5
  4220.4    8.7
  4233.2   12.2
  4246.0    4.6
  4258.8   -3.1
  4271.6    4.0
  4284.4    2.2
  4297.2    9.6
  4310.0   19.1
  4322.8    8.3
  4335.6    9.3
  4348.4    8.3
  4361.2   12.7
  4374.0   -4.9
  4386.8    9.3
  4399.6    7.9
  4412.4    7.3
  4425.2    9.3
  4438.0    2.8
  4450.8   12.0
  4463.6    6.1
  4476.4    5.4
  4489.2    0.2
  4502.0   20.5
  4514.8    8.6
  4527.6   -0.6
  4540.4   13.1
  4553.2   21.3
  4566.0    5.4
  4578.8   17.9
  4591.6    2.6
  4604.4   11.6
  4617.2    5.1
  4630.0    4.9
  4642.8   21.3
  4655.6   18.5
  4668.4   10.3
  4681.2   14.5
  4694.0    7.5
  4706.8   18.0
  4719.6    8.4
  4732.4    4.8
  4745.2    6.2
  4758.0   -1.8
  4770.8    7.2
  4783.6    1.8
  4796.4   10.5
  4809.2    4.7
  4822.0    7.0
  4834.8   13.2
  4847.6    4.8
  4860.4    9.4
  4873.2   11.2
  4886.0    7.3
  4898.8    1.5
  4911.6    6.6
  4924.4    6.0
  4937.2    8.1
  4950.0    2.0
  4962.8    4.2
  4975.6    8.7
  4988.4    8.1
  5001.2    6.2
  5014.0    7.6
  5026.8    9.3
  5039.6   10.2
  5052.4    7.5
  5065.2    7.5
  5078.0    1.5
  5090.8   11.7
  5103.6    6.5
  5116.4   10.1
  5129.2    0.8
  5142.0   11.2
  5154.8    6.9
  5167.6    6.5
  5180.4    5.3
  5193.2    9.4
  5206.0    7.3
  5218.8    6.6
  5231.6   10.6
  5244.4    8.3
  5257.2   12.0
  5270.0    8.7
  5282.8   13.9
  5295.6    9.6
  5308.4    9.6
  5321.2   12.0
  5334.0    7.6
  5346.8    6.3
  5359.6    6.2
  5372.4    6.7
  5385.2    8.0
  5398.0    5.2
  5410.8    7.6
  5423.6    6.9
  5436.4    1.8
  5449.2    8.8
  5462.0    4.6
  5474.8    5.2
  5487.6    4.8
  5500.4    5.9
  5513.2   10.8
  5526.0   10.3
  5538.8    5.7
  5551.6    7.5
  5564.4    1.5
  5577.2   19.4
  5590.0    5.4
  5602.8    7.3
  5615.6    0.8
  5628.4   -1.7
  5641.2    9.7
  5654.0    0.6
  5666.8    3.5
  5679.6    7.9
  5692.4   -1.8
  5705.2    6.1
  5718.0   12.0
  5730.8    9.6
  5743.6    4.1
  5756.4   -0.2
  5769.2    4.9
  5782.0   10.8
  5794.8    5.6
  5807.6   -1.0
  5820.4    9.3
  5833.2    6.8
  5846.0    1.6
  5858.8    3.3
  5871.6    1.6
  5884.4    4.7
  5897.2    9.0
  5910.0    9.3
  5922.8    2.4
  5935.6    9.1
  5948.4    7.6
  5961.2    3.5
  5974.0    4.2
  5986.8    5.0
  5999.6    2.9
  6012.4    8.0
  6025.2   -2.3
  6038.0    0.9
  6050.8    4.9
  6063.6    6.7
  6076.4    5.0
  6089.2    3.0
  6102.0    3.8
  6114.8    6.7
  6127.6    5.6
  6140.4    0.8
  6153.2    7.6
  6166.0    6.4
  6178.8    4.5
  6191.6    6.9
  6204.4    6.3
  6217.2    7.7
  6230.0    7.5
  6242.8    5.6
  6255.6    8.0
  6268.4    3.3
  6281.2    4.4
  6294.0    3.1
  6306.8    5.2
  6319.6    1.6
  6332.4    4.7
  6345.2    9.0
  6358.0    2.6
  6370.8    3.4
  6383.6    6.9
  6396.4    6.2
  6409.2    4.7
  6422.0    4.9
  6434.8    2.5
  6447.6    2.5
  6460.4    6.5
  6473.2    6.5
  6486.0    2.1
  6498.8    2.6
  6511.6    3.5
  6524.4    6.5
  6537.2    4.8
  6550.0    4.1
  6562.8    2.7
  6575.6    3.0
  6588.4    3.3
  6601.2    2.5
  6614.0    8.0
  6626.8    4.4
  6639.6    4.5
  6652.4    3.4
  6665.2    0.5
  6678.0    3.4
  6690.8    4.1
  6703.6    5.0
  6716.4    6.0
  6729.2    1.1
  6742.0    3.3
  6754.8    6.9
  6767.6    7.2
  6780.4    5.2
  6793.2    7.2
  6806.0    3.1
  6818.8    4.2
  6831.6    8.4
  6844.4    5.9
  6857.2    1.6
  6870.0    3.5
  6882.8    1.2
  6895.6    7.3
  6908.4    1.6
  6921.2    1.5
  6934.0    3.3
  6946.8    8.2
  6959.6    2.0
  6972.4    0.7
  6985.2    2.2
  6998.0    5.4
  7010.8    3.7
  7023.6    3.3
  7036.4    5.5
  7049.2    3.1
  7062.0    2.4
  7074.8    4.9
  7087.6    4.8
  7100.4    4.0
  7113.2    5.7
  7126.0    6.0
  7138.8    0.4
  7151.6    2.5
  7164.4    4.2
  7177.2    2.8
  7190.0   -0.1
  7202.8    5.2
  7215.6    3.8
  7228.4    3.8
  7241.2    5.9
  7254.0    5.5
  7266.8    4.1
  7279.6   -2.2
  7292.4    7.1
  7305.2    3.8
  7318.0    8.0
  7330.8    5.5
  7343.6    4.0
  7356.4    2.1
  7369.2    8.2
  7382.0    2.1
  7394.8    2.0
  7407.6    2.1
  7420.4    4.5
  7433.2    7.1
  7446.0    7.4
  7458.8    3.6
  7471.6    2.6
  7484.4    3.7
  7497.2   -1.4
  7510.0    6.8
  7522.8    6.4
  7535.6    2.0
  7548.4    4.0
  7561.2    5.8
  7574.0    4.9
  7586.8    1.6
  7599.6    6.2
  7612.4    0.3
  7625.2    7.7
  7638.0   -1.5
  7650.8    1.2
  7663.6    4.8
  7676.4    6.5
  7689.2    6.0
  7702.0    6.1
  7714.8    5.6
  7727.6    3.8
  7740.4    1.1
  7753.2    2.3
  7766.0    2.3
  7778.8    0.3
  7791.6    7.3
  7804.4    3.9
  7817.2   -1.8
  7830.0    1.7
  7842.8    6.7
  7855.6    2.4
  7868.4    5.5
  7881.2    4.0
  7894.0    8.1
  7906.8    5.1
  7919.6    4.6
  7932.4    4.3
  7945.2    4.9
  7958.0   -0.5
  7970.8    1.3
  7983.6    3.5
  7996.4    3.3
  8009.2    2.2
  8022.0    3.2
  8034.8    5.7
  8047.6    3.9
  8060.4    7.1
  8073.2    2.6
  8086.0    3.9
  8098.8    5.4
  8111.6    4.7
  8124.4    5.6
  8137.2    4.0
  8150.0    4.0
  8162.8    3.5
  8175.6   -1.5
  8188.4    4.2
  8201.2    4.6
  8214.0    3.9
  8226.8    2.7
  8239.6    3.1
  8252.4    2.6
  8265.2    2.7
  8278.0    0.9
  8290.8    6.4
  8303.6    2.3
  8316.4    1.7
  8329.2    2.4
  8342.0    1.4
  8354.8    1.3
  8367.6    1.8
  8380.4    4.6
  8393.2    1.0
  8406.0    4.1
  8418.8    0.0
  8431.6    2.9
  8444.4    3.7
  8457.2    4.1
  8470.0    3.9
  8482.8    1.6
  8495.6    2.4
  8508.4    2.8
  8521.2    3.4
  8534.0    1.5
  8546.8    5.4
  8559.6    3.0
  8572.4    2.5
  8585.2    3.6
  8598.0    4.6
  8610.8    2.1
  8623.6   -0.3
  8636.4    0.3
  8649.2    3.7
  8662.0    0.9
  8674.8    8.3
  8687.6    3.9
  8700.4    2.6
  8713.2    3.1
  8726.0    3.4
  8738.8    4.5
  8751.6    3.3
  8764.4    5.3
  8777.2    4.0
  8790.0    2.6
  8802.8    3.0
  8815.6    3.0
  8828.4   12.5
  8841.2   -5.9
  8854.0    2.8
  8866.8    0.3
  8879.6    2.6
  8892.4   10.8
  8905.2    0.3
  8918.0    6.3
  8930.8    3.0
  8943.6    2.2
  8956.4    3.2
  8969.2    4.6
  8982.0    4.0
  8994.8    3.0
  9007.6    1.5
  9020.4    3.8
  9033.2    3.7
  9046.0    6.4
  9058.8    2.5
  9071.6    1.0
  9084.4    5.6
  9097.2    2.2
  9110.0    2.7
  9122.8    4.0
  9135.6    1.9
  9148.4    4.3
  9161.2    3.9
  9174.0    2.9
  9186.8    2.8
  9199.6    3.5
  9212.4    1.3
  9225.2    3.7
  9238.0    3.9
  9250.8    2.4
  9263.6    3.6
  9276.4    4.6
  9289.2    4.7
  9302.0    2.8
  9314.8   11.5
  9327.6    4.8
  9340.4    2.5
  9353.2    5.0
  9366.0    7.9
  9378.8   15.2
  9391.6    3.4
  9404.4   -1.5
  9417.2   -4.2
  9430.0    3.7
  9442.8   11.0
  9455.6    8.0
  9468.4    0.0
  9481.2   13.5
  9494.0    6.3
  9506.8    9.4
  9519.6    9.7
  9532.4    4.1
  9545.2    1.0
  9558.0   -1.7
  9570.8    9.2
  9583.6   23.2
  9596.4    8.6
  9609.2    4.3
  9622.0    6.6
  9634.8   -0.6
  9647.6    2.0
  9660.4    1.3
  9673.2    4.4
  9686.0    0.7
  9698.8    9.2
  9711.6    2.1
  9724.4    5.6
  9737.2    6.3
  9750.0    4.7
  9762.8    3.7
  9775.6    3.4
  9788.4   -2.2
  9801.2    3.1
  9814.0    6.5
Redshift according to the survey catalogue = 1.571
